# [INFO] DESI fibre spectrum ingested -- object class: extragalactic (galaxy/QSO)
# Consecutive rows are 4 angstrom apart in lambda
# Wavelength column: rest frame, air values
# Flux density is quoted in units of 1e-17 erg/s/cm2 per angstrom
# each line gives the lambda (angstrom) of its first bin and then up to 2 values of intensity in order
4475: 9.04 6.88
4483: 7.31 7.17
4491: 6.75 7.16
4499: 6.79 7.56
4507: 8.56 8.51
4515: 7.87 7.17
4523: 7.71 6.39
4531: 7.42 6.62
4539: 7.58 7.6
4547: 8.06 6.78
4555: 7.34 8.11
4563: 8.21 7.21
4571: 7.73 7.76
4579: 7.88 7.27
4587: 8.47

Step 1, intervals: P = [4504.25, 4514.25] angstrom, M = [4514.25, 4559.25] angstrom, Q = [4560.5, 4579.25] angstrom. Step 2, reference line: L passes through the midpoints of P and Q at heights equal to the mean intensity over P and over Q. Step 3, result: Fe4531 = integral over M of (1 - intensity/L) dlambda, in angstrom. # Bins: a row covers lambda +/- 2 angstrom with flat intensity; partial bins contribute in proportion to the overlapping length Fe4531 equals 4.2 angstrom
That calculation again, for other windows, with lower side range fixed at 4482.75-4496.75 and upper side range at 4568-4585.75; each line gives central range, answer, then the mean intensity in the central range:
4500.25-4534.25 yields -1.6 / 7.59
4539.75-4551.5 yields -0.2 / 7.58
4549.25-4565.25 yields -0.2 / 7.62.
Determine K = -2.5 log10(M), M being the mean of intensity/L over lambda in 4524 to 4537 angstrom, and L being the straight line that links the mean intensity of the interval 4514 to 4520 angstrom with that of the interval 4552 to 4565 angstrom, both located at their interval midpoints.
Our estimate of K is 0.11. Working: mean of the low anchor 7.52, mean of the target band 6.88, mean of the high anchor 7.8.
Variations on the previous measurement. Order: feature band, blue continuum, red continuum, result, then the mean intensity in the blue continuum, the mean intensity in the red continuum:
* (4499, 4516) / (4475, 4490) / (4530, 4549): -0.083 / 7.35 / 7.46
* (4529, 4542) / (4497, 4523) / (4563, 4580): 0.071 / 7.74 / 7.7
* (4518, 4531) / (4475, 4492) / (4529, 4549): 0.041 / 7.28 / 7.46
